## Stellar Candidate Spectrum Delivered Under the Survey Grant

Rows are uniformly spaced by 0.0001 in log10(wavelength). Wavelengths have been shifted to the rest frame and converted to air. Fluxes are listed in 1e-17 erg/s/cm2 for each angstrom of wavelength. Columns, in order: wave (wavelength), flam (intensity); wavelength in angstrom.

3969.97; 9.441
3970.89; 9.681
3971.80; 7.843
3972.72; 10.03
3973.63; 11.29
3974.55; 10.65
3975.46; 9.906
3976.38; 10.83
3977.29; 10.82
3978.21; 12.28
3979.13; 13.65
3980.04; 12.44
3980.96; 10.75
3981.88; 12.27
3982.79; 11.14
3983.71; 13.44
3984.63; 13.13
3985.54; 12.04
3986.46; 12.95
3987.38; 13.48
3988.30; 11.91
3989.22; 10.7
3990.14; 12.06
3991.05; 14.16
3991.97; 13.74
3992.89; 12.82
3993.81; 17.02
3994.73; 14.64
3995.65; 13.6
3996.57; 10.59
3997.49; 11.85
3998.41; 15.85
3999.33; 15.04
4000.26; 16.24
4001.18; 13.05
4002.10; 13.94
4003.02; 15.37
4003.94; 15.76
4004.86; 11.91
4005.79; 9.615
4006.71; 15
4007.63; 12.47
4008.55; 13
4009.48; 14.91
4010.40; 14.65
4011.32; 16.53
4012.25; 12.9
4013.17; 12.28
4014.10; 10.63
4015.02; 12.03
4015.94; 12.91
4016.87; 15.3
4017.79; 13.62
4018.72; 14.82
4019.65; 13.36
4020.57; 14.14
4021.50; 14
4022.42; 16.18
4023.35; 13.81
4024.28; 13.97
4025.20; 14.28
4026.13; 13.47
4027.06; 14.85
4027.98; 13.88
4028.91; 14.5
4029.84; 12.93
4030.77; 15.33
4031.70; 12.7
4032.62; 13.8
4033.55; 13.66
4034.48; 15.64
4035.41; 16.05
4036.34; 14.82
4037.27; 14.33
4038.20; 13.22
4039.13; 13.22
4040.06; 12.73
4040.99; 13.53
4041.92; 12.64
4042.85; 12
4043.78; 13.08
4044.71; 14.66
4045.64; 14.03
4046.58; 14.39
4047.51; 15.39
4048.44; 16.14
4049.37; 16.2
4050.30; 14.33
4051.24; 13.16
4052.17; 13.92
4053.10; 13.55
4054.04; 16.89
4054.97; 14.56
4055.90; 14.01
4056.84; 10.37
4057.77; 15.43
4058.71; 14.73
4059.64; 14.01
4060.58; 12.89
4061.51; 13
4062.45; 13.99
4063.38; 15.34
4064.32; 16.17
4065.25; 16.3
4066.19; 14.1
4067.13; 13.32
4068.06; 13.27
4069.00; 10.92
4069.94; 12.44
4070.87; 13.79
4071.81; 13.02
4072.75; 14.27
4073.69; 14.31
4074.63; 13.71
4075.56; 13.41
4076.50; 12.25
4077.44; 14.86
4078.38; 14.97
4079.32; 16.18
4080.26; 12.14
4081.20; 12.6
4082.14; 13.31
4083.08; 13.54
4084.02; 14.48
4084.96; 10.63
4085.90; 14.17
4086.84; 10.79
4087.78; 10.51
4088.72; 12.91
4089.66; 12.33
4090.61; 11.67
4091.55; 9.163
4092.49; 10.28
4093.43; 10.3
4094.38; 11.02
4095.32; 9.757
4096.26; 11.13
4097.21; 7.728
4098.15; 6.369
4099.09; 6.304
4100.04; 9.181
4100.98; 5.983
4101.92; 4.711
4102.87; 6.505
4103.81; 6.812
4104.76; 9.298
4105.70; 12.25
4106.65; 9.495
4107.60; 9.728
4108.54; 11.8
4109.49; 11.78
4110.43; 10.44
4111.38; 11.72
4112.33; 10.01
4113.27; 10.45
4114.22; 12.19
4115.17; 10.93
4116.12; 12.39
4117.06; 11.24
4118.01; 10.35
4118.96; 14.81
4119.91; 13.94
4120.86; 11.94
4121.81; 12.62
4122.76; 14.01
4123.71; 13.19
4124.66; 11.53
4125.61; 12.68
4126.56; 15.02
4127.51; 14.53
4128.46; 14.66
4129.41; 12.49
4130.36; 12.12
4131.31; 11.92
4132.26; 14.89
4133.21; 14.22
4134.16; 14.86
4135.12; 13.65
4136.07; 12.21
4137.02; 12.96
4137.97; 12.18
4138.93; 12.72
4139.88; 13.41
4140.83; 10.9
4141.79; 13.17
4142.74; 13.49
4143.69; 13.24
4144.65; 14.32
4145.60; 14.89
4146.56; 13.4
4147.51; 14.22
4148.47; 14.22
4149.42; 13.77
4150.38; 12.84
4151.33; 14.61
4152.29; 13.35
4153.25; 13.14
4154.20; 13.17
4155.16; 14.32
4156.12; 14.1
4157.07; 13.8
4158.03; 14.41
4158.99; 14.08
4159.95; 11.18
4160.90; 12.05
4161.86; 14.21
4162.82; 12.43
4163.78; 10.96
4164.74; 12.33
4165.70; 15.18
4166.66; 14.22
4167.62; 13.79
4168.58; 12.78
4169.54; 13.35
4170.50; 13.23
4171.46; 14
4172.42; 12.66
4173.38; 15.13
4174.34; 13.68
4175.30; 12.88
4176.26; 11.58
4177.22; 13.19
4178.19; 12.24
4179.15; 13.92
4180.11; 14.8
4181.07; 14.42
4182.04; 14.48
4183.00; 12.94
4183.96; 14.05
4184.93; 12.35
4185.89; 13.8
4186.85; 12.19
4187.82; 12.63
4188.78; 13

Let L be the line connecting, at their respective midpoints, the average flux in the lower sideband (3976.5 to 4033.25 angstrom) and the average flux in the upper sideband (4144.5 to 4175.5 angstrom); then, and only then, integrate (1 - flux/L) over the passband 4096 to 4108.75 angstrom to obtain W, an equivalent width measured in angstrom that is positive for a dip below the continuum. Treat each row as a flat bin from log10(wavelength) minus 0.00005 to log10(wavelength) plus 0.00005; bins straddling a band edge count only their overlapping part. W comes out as 4.9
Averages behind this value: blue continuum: 13.4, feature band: 8.26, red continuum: 13.5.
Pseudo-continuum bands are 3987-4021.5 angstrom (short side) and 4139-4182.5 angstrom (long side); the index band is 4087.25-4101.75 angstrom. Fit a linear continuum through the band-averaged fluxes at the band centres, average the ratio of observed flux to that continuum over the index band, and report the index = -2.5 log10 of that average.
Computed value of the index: 0.38 mag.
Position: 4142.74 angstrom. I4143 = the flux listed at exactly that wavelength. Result 13.49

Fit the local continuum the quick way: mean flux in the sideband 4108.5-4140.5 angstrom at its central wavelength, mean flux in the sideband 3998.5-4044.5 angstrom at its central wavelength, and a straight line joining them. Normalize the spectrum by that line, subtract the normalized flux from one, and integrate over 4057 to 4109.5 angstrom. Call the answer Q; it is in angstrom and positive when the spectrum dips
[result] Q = 5.2 angstrom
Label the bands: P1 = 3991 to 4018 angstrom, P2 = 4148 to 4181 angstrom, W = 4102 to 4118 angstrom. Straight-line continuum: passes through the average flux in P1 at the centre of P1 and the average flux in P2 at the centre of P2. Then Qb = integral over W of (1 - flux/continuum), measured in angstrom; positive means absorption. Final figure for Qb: 3.8 angstrom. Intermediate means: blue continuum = 13.7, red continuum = 13.4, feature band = 10.3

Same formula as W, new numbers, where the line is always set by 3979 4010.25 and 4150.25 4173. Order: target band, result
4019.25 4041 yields -1.4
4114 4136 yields 0.5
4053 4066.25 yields -1.1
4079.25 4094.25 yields 1.4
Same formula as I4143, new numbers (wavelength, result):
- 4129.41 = 12.49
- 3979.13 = 13.65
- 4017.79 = 13.62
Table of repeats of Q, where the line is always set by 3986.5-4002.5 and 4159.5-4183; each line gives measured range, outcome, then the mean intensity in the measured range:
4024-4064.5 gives -1.94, 14.1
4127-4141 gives 0.10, 13.2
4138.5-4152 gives -0.20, 13.5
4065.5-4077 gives 0.11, 13.3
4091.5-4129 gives 7.39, 10.7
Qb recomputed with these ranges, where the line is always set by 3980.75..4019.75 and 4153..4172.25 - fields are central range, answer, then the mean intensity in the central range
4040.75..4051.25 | -0.66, 14.2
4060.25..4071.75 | -0.37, 13.8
